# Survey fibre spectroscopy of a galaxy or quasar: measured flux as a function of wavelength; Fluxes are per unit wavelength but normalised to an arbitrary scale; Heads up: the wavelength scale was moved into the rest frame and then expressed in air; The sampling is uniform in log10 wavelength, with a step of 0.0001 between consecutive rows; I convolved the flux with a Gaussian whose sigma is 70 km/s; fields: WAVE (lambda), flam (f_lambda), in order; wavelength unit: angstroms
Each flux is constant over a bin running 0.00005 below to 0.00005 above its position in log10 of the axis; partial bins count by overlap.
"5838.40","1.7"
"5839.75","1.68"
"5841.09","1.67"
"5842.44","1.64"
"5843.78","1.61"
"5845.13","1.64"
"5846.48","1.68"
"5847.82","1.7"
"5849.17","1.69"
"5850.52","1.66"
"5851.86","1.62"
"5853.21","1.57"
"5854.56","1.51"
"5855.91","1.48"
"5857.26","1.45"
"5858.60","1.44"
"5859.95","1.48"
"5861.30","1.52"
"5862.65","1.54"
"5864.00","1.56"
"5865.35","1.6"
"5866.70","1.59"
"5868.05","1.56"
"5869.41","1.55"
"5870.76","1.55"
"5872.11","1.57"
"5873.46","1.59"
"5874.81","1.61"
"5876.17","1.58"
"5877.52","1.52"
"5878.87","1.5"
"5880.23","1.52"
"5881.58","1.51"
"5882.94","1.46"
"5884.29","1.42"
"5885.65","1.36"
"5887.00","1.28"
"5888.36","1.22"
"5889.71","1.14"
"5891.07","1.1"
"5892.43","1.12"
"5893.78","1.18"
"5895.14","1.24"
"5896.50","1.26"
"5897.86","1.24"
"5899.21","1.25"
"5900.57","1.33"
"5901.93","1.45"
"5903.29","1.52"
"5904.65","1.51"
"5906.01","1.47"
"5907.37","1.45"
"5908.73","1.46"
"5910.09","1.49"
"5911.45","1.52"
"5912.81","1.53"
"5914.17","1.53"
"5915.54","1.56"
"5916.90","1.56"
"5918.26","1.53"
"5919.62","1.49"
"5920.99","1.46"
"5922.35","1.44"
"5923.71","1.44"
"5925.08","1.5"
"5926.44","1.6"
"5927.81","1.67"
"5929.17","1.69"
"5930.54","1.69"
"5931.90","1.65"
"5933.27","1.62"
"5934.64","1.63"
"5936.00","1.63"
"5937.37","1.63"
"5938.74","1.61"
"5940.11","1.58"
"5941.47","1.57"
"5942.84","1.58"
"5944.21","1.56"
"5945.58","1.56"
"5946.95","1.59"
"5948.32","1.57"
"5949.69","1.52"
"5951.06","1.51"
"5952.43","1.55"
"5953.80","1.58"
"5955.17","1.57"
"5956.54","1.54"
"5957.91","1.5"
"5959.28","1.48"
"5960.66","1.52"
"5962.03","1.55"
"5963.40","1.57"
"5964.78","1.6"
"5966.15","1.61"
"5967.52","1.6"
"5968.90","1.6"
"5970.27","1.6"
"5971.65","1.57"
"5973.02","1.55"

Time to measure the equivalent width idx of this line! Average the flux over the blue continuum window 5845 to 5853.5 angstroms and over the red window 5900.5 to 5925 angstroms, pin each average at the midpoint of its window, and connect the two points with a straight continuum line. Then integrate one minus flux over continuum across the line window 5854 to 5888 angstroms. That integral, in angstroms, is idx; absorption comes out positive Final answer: 2.0 angstroms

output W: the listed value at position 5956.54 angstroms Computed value 1.54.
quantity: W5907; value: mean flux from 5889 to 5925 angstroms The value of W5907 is 1.4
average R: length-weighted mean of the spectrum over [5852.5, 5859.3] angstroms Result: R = 1.49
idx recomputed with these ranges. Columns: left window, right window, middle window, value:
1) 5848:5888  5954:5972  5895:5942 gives 1.0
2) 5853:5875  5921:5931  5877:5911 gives 4.2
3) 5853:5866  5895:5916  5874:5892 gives 0.9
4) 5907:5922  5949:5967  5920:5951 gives -1.1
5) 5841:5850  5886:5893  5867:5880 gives -2.0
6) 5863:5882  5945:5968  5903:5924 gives 0.8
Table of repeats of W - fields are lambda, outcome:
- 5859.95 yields 1.48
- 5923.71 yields 1.44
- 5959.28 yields 1.48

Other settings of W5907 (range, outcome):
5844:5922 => 1.47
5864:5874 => 1.57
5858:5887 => 1.52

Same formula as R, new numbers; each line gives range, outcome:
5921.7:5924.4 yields 1.44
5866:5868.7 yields 1.58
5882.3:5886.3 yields 1.41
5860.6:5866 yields 1.55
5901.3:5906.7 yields 1.49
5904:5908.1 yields 1.48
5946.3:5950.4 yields 1.56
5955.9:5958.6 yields 1.52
